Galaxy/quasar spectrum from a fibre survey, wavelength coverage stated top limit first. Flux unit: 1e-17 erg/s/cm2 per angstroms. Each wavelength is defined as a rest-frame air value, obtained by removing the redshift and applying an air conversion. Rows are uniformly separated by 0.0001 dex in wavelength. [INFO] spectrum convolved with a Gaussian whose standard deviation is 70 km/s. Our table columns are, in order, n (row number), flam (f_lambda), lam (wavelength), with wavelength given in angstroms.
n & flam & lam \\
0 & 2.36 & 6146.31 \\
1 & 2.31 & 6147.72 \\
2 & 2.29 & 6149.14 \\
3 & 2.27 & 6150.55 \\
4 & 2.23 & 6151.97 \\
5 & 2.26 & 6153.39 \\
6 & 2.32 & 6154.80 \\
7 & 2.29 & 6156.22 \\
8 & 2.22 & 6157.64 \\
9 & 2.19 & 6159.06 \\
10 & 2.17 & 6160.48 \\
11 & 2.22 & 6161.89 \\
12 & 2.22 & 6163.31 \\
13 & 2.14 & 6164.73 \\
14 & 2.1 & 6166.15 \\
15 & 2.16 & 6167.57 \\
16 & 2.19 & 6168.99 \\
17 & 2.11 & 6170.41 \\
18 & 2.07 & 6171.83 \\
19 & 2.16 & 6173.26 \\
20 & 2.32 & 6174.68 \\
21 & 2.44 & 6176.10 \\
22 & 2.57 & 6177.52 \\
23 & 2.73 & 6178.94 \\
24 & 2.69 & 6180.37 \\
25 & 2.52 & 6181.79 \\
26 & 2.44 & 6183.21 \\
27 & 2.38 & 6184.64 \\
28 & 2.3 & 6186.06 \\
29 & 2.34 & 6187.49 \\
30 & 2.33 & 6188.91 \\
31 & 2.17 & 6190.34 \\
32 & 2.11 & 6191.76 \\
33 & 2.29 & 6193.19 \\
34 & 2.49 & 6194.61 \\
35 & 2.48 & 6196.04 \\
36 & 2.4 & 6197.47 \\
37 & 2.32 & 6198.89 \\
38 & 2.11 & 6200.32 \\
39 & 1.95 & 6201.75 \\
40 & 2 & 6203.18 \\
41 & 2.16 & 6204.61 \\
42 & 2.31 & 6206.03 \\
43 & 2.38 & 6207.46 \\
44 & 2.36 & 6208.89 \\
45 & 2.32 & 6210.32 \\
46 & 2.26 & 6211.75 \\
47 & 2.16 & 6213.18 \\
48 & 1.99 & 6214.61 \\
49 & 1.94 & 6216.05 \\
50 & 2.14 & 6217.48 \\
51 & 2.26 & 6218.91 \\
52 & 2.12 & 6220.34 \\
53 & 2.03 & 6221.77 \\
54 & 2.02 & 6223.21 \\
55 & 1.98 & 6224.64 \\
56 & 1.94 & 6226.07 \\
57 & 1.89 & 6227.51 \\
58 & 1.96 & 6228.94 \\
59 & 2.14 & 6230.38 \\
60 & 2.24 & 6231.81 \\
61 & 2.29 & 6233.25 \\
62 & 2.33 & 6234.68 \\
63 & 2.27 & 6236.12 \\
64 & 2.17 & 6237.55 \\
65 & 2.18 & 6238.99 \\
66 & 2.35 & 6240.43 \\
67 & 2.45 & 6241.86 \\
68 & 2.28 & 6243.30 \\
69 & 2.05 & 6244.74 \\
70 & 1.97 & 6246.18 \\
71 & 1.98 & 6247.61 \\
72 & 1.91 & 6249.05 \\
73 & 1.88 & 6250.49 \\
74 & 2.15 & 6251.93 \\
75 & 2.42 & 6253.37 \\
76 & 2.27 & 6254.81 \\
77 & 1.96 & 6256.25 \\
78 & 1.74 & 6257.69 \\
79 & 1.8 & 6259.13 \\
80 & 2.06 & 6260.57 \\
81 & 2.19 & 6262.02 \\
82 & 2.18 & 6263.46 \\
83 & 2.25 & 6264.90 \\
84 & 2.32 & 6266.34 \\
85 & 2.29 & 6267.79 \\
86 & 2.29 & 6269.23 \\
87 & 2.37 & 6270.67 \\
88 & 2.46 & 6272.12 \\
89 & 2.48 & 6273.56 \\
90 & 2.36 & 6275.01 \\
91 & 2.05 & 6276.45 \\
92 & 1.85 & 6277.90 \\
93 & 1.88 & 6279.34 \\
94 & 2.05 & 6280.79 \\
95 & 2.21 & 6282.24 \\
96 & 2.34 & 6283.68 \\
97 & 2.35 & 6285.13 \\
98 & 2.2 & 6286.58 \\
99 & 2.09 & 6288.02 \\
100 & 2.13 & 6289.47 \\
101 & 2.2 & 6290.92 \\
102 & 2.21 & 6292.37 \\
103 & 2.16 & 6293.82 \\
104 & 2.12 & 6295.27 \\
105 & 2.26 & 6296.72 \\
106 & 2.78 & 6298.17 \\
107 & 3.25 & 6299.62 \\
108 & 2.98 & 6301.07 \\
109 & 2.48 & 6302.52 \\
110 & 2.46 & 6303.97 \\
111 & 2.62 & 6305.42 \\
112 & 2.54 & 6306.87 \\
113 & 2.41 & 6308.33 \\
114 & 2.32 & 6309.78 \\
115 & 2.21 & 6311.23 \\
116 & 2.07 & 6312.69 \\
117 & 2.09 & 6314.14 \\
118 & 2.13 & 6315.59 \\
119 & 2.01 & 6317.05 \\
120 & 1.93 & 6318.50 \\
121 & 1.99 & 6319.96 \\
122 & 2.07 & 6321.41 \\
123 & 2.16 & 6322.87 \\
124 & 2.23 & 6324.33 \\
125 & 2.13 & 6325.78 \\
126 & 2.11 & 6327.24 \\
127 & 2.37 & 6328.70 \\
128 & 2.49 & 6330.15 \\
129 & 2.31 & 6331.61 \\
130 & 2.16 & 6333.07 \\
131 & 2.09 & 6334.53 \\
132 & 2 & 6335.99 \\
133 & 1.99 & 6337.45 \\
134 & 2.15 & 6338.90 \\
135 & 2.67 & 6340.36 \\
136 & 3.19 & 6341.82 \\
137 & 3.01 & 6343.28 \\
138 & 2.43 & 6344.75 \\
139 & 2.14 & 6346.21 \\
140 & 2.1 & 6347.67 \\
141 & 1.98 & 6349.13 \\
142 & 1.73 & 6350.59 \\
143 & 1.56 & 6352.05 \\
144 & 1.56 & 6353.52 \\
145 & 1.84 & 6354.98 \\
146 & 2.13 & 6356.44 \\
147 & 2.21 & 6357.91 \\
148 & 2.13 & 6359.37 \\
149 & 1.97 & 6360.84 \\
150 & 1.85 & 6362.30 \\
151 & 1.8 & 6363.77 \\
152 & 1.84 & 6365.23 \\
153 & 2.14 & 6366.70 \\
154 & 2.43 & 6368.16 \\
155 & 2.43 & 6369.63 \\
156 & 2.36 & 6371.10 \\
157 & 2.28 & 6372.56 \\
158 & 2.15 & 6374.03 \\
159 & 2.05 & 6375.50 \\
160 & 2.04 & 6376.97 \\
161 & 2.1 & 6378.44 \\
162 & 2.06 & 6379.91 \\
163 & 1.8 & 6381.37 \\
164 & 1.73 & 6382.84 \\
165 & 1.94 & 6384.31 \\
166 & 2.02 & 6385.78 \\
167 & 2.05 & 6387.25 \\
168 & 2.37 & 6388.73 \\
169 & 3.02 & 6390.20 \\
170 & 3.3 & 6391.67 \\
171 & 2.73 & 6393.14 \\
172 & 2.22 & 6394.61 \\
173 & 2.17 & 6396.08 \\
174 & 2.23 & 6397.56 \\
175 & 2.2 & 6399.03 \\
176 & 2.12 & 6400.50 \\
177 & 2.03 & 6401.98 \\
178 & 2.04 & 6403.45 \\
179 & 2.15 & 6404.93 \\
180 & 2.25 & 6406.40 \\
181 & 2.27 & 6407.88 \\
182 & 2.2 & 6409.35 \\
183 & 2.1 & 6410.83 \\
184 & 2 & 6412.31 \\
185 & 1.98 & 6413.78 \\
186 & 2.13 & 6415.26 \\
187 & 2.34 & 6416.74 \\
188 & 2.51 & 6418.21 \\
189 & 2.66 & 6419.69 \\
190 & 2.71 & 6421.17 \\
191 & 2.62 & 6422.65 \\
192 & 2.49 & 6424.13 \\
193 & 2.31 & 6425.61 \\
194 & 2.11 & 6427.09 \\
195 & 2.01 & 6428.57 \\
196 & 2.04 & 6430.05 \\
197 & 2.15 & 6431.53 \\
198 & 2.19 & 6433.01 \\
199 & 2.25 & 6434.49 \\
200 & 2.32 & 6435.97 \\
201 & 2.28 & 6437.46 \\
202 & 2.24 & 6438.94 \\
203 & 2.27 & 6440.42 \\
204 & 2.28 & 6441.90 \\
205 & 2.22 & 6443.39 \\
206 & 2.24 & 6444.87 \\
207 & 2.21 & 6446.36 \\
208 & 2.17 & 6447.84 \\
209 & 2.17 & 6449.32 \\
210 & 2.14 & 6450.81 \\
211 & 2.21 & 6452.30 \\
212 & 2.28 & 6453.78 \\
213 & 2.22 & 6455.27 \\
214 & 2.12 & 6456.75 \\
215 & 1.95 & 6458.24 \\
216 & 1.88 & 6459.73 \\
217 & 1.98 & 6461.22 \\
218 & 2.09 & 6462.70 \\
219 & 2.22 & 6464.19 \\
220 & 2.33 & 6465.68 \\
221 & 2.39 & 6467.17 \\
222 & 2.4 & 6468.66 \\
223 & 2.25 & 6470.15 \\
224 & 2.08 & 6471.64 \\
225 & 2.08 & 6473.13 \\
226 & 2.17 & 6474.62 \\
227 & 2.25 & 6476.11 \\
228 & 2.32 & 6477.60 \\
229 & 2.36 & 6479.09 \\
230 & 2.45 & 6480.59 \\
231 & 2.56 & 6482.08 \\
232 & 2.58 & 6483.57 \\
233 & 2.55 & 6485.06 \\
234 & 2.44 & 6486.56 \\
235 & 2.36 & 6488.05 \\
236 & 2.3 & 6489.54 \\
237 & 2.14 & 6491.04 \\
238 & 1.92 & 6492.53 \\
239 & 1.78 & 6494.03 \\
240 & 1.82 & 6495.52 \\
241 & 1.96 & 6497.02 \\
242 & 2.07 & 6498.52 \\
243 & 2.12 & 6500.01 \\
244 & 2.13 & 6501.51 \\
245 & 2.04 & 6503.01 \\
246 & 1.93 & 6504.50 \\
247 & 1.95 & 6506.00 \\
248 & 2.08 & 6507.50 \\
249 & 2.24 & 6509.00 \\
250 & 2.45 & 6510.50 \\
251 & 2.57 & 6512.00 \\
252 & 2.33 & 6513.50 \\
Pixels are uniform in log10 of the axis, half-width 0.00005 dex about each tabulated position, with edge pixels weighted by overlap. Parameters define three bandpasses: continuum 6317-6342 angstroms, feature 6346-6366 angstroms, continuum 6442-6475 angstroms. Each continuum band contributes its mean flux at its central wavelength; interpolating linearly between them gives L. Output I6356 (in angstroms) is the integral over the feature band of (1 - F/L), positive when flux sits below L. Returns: 2.64 angstroms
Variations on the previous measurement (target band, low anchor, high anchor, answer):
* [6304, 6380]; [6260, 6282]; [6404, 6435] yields 2.0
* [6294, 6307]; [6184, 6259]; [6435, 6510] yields -2.5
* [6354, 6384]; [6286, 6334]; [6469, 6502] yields 2.7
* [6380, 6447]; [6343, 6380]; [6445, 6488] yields -2.9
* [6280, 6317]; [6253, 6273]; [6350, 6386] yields -3.8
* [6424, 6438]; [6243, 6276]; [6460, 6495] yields 0.2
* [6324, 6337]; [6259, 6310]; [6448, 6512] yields 0.4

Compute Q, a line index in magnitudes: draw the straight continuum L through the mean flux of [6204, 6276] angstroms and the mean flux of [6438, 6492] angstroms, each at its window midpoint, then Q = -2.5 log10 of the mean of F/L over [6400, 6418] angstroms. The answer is 0.040 mag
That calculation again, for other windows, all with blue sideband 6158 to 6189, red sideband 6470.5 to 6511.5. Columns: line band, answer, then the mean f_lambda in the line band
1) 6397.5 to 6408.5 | 0.03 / 2.16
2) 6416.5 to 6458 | -0.03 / 2.27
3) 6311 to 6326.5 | 0.08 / 2.09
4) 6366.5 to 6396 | -0.01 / 2.26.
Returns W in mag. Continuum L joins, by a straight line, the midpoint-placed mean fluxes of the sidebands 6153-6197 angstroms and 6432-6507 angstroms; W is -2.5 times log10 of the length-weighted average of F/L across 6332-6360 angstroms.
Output 0.04 mag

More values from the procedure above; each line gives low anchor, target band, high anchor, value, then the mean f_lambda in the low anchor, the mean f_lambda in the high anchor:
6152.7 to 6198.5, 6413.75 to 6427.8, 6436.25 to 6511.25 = -0.09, 2.31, 2.19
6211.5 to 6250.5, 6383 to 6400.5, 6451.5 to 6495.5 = -0.08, 2.12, 2.22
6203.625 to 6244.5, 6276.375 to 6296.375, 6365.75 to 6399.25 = 0.03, 2.17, 2.25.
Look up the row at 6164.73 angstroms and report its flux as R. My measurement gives 2.14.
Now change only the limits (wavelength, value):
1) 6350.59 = 1.73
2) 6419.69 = 2.66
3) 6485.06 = 2.55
